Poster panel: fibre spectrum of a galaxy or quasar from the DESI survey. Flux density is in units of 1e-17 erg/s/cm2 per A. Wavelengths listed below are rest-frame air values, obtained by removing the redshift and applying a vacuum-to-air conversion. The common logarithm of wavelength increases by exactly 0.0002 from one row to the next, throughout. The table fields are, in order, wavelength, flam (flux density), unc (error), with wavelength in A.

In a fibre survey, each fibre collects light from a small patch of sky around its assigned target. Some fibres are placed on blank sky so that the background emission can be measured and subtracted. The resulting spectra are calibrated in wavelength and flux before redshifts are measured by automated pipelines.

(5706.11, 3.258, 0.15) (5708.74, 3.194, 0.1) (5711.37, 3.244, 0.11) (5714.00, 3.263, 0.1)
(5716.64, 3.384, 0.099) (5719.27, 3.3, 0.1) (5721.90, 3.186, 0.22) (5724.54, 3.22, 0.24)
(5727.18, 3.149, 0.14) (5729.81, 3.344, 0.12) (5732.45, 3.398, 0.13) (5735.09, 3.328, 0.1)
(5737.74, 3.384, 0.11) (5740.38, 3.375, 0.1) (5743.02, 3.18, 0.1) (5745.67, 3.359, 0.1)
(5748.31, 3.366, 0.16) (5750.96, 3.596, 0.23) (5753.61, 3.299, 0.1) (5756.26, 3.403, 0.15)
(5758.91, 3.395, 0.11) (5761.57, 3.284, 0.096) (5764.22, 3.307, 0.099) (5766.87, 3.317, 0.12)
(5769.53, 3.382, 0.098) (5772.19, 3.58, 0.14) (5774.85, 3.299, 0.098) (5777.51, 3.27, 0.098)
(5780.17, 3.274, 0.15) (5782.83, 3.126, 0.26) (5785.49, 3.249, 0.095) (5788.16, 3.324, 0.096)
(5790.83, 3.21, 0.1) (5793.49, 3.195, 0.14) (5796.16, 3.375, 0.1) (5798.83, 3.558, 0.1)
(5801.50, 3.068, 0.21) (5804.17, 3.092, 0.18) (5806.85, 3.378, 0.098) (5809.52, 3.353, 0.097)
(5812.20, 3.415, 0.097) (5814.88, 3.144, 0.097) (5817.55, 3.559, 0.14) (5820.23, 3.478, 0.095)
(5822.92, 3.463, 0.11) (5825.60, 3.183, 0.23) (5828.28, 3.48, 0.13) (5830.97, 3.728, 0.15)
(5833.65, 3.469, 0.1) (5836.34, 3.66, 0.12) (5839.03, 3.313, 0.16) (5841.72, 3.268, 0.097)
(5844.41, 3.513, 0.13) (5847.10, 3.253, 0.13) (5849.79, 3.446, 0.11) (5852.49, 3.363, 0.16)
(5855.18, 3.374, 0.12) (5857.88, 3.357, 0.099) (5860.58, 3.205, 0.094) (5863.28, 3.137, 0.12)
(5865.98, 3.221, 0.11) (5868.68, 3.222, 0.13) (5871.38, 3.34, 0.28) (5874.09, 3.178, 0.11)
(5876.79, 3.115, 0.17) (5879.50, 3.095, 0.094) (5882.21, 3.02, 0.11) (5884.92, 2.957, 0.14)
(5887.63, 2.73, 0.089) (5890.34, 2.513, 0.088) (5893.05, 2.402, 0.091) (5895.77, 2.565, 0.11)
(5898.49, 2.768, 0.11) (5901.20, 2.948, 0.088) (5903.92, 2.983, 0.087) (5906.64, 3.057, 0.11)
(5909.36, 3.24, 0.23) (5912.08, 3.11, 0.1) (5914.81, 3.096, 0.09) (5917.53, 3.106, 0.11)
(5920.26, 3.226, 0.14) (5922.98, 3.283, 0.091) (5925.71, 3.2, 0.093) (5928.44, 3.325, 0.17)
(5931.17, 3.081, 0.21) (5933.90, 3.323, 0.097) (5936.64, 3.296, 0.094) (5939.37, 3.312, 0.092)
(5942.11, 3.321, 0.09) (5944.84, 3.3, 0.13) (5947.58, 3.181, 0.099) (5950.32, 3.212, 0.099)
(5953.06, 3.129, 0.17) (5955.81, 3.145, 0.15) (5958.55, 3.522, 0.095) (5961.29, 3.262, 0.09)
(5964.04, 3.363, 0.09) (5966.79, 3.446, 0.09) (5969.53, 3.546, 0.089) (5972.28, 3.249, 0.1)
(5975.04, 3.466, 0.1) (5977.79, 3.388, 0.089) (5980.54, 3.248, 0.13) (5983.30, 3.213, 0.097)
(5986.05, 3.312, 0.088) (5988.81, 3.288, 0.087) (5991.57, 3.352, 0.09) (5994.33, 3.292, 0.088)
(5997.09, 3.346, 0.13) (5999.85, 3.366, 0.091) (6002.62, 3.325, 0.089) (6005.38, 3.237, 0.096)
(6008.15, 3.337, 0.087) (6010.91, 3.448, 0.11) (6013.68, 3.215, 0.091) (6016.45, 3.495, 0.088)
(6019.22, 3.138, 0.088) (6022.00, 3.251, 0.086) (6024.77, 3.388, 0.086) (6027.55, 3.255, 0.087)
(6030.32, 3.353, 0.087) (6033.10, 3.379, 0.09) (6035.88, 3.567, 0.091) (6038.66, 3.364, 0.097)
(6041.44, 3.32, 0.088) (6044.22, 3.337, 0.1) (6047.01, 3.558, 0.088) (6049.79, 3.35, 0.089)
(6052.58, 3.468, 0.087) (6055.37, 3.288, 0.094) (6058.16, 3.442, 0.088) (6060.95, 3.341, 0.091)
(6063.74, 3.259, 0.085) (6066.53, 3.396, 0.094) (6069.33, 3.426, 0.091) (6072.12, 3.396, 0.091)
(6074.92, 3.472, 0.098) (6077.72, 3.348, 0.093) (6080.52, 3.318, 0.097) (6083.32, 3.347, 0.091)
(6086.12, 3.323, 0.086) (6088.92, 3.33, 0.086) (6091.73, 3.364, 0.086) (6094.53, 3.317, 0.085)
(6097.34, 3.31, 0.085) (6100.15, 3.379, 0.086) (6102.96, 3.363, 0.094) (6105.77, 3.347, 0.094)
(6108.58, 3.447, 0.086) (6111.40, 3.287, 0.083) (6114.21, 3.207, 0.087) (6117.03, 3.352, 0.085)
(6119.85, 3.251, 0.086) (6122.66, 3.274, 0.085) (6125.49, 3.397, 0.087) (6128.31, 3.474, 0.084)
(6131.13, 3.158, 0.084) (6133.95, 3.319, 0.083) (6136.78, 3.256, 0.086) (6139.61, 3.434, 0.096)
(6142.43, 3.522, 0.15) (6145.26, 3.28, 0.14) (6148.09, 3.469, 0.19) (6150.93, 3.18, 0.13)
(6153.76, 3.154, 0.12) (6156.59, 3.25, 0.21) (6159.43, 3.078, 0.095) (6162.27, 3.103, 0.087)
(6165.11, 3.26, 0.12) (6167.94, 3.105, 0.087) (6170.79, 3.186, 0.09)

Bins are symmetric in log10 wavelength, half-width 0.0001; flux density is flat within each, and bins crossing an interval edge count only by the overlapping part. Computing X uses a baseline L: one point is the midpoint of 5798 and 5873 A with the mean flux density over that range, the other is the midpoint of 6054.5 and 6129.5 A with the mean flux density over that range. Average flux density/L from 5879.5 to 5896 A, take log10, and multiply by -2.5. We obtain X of 0.22 mag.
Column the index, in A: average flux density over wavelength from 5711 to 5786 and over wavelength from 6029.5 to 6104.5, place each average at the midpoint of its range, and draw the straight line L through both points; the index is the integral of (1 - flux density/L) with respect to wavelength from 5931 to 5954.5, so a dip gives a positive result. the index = 0.75 A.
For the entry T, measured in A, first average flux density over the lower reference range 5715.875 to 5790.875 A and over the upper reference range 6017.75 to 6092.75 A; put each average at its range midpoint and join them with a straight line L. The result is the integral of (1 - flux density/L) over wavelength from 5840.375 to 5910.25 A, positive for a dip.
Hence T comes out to 5.3 A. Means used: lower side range 3.32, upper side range 3.36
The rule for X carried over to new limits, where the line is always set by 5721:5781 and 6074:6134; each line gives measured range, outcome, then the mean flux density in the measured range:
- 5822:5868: -0.013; 3.38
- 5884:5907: 0.208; 2.75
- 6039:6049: -0.020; 3.4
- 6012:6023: 0.019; 3.28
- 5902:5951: 0.045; 3.2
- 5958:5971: -0.028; 3.42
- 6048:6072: -0.013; 3.38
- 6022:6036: -0.008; 3.36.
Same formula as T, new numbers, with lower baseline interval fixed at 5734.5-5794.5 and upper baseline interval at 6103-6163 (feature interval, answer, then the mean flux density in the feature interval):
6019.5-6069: -0.9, 3.37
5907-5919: 0.7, 3.13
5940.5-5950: 0.1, 3.26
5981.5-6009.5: 0.0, 3.31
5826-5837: -0.7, 3.55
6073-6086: -0.2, 3.37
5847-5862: -0.1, 3.34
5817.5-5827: -0.2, 3.4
